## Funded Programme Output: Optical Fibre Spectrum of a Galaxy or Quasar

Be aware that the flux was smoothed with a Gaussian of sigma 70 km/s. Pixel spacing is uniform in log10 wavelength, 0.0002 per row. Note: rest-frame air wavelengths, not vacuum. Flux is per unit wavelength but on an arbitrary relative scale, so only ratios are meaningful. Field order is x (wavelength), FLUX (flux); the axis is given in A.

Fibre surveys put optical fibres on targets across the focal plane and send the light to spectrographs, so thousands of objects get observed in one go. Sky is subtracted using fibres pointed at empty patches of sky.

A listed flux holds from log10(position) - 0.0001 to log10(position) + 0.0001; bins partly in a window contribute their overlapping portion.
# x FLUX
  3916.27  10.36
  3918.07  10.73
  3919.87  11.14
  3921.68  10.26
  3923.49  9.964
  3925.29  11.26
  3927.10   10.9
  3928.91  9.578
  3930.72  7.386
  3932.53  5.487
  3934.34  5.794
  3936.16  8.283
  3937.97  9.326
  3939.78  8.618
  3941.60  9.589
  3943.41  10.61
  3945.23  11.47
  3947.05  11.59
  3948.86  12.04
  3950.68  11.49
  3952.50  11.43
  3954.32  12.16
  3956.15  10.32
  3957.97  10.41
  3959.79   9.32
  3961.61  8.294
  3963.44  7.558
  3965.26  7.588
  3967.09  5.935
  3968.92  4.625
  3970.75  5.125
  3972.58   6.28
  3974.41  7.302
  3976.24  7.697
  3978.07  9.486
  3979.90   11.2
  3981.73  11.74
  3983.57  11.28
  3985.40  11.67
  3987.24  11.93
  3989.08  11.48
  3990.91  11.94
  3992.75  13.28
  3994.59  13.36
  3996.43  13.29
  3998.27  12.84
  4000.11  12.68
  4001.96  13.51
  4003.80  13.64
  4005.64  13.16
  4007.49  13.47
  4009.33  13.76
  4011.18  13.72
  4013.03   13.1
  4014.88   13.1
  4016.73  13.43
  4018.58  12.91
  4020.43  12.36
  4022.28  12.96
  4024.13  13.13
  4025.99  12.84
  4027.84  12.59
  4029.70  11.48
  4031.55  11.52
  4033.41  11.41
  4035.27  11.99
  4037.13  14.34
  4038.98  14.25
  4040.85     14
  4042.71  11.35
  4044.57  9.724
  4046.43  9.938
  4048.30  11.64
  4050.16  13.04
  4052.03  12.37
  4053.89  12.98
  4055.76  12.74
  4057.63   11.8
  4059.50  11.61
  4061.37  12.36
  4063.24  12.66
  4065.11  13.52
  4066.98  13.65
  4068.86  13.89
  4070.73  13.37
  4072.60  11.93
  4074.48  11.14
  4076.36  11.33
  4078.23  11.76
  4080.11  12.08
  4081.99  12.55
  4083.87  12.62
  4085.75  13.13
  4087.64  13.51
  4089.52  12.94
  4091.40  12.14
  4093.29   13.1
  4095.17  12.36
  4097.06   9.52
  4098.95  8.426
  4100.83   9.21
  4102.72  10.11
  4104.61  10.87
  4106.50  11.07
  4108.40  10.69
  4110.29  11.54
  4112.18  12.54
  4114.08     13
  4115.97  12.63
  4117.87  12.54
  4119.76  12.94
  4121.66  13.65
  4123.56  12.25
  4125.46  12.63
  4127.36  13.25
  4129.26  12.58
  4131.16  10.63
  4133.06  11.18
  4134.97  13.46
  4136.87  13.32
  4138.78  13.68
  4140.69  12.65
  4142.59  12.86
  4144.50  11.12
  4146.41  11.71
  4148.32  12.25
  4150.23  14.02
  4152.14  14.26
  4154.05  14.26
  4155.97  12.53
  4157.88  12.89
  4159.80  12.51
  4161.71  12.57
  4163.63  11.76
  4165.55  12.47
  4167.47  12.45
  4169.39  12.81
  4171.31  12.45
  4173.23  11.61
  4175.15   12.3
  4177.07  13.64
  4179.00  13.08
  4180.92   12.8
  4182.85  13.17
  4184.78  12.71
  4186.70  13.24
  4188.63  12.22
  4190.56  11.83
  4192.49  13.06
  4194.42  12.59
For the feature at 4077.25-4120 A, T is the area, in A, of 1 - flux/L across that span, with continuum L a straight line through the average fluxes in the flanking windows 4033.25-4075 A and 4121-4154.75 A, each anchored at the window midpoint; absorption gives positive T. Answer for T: 2.83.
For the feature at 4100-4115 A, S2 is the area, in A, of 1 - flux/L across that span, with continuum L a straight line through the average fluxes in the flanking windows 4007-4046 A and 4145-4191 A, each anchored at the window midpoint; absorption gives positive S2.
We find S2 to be 1.85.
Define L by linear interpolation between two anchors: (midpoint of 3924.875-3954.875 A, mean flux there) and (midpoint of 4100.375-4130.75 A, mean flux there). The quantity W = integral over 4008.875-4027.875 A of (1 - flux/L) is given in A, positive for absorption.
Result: -4.1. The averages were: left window 9.78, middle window 13.1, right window 12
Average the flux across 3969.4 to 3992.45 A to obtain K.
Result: 9.76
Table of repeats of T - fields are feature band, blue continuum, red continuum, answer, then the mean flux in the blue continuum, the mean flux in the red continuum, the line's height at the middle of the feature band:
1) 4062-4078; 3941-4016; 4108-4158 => -1.0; 10.9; 12.7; 11.9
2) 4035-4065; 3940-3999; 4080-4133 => -3.1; 10.1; 11.9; 11.2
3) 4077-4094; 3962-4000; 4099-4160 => -1.6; 9.83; 12.3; 11.6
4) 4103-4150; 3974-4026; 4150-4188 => 1.6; 12.3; 12.8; 12.7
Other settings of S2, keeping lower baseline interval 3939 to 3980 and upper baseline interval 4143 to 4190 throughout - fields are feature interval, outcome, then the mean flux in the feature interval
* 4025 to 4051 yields -4.21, 12.1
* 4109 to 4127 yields -1.16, 12.6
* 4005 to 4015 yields -3.45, 13.4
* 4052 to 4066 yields -2.18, 12.5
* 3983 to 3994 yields -2.74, 12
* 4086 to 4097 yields -1.14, 12.6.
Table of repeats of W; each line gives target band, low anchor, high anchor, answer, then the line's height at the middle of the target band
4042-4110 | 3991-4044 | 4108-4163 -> 5.0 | 12.8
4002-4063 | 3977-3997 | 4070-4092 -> -2.6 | 12.1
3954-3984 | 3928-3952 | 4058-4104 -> 4.3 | 9.91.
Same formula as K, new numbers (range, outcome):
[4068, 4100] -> 12.1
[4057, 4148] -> 12.2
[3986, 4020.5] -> 13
